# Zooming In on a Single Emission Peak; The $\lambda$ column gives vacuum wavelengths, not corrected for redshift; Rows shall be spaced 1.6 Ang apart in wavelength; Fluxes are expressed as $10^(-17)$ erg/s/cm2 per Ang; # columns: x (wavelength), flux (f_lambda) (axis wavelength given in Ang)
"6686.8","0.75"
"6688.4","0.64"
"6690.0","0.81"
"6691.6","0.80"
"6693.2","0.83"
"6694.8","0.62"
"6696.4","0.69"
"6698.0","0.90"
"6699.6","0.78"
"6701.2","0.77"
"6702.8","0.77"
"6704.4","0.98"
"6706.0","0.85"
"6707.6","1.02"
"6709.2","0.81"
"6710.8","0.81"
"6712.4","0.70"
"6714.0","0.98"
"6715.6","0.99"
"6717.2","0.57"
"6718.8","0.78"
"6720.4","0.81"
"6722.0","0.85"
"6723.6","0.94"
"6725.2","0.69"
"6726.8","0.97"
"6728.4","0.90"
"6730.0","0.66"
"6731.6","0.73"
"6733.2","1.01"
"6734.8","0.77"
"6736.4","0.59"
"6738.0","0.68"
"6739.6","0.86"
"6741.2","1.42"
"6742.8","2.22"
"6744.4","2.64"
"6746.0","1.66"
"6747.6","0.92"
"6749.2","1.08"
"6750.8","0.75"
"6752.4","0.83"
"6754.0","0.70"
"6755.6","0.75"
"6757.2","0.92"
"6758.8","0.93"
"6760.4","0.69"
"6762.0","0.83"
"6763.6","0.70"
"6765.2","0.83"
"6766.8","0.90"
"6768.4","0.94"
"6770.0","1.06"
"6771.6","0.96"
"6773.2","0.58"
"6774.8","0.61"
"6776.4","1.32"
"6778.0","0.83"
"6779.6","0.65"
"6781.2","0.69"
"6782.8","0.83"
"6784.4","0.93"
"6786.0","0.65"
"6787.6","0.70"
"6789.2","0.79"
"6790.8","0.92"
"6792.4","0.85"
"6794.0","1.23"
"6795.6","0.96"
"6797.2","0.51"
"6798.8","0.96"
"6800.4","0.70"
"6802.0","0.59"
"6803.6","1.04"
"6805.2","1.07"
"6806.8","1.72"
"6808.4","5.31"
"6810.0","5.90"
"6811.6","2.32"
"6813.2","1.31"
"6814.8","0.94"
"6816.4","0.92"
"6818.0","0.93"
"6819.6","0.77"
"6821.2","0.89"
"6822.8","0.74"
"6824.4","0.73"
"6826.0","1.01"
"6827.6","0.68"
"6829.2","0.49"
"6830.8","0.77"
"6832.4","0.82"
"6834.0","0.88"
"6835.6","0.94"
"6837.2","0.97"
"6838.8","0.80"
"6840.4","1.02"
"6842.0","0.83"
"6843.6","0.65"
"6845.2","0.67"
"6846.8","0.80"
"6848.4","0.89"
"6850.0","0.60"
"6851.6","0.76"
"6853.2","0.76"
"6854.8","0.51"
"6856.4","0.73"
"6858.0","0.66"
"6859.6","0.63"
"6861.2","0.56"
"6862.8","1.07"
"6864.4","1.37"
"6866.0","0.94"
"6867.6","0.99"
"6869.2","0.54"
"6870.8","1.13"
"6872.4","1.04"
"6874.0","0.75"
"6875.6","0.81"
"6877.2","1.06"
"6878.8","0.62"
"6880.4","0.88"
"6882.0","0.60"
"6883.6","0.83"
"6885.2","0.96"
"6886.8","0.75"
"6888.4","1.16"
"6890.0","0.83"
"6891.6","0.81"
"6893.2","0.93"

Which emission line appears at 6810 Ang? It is [O III]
